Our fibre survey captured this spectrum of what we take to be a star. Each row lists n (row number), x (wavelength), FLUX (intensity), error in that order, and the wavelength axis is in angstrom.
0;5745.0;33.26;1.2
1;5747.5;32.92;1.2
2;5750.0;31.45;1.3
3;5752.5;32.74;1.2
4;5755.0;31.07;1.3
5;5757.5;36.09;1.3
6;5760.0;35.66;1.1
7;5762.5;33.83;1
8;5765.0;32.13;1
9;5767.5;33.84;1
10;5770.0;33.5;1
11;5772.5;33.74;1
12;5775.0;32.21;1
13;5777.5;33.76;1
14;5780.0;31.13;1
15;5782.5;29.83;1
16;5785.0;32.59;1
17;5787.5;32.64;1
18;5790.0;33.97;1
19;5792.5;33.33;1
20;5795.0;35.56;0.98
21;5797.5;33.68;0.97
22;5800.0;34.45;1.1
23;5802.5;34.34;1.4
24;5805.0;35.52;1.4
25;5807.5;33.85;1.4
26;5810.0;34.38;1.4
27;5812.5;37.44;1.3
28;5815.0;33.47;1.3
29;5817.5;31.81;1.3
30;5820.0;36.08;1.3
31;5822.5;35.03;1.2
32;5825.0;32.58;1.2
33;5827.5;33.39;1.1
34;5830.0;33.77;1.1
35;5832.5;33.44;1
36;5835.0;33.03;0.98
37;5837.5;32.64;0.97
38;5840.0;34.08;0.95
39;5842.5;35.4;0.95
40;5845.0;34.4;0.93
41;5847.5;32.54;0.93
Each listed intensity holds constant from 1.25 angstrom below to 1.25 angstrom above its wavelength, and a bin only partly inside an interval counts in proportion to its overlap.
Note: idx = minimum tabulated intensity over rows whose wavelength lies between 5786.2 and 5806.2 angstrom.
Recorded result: 32.64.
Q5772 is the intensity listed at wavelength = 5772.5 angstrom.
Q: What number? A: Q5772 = 33.74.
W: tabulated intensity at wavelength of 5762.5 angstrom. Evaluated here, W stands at 33.83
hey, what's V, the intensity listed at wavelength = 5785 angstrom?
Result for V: 32.59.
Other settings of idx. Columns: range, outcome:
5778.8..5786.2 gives 29.83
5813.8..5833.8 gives 31.81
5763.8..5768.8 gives 32.13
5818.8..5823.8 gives 35.03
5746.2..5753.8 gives 31.45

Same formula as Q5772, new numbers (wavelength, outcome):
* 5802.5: 34.34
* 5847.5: 32.54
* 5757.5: 36.09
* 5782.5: 29.83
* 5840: 34.08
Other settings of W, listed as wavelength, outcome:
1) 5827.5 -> 33.39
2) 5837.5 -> 32.64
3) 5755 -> 31.07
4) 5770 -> 33.5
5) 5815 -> 33.47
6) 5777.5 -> 33.76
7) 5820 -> 36.08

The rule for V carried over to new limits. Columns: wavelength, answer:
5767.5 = 33.84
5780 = 31.13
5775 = 32.21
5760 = 35.66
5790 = 33.97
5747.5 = 32.92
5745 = 33.26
